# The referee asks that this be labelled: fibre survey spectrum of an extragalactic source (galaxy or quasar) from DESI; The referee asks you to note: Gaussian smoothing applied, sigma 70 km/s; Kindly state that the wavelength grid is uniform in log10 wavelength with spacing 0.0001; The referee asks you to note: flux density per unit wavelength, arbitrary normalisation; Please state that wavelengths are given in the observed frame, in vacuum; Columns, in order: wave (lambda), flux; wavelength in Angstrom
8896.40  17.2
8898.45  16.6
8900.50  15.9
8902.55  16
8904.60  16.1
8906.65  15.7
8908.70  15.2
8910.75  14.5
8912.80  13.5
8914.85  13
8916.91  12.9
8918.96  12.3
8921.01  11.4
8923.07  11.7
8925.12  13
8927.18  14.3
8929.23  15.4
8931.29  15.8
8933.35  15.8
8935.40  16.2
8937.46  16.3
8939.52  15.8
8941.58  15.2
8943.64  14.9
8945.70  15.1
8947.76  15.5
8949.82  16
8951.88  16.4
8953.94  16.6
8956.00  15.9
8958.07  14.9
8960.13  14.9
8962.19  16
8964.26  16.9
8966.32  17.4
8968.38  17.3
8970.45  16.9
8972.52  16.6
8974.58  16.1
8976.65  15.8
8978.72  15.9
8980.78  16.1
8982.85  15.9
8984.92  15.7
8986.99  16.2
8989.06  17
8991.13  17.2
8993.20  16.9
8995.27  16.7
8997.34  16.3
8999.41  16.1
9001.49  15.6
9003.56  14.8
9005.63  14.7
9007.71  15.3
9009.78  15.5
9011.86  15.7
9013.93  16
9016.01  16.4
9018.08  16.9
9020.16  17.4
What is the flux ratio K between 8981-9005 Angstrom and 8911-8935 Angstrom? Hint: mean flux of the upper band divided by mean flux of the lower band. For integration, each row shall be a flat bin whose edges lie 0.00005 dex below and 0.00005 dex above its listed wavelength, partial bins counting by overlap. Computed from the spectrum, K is 1.2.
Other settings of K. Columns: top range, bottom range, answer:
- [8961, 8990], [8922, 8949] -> 1.09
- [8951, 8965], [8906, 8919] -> 1.14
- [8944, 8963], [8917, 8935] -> 1.14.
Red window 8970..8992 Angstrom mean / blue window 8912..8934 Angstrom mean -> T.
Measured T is 1.2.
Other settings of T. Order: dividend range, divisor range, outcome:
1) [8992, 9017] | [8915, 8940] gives 1.12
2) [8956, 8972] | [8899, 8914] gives 1.07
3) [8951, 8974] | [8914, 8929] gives 1.28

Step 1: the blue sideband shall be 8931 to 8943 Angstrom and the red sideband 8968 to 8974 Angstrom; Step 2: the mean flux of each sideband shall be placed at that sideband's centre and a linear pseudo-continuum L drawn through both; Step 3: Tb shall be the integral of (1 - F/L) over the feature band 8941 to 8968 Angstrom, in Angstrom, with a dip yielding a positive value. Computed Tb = 0.8 Angstrom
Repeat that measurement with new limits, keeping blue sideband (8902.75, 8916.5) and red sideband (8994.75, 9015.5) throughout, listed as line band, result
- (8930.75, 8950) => -0.8 Angstrom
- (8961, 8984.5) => -1.7 Angstrom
